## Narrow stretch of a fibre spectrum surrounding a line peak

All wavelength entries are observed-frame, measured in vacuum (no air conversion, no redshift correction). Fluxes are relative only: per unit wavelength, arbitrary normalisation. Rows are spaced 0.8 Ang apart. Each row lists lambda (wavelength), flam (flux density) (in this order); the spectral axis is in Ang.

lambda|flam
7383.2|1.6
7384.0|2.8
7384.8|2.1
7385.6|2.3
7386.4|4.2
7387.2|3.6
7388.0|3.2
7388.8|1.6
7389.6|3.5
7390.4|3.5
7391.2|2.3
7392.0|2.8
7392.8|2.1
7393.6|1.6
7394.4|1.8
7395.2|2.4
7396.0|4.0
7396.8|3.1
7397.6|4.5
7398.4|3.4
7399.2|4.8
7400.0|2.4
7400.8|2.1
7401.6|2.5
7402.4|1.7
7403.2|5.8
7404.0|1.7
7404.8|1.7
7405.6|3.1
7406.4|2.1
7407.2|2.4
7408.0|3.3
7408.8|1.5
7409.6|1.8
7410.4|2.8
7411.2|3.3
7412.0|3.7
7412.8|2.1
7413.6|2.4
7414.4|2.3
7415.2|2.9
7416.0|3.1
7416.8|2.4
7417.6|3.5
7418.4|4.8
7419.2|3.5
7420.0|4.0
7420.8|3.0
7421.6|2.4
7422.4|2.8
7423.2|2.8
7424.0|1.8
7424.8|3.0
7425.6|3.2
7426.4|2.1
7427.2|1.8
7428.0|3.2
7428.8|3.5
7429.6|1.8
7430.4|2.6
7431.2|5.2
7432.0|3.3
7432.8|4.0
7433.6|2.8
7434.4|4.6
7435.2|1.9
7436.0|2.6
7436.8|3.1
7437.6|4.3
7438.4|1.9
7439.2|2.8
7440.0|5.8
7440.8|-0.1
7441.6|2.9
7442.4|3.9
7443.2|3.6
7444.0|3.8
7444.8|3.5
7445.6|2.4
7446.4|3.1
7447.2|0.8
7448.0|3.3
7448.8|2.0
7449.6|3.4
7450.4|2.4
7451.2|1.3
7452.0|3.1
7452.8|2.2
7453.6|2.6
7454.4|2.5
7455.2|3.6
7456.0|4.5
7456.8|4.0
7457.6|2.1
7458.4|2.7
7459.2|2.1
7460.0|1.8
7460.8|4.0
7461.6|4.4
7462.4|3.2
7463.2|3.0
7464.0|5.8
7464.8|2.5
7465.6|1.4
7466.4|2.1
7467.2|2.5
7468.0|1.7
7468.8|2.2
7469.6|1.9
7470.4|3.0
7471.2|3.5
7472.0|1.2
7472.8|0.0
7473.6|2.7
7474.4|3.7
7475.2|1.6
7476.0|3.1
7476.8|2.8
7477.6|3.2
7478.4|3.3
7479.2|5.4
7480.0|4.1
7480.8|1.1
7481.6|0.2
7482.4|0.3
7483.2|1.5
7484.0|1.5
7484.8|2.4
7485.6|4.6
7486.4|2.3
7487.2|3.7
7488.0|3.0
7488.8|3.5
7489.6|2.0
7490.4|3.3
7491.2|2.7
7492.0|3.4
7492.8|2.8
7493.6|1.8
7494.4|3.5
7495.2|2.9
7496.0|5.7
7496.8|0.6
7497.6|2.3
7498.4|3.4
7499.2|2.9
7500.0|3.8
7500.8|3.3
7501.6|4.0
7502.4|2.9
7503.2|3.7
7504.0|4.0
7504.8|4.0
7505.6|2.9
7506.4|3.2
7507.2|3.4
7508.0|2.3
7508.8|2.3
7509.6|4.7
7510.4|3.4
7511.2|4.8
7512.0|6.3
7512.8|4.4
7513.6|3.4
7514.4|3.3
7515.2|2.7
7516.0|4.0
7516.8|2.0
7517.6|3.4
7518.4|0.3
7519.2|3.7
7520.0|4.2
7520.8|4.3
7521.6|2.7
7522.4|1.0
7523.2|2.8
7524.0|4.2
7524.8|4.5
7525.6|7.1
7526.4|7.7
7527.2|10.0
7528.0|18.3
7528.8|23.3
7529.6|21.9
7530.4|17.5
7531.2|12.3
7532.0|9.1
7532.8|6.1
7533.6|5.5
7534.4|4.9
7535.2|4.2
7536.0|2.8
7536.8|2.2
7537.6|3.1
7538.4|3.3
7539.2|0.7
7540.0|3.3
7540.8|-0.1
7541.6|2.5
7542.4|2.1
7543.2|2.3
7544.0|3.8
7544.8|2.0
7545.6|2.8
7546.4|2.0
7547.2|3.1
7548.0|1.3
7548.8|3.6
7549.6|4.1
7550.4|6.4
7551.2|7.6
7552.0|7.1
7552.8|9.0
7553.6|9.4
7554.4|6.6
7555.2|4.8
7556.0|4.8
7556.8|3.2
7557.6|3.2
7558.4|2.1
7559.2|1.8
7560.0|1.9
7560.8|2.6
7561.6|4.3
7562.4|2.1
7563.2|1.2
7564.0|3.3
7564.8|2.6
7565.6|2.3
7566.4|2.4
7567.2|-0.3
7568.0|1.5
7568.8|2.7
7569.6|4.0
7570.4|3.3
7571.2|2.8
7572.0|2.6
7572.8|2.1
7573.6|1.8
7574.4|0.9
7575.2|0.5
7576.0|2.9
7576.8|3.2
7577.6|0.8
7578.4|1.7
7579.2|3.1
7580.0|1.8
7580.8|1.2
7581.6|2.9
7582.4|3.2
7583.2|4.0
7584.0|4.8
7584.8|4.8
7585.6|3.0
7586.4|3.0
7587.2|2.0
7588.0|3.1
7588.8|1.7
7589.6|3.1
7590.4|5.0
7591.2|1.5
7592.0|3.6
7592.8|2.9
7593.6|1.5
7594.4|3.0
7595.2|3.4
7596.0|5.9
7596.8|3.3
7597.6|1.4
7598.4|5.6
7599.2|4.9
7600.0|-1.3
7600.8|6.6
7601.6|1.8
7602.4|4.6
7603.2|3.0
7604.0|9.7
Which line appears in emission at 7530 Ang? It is H-alpha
